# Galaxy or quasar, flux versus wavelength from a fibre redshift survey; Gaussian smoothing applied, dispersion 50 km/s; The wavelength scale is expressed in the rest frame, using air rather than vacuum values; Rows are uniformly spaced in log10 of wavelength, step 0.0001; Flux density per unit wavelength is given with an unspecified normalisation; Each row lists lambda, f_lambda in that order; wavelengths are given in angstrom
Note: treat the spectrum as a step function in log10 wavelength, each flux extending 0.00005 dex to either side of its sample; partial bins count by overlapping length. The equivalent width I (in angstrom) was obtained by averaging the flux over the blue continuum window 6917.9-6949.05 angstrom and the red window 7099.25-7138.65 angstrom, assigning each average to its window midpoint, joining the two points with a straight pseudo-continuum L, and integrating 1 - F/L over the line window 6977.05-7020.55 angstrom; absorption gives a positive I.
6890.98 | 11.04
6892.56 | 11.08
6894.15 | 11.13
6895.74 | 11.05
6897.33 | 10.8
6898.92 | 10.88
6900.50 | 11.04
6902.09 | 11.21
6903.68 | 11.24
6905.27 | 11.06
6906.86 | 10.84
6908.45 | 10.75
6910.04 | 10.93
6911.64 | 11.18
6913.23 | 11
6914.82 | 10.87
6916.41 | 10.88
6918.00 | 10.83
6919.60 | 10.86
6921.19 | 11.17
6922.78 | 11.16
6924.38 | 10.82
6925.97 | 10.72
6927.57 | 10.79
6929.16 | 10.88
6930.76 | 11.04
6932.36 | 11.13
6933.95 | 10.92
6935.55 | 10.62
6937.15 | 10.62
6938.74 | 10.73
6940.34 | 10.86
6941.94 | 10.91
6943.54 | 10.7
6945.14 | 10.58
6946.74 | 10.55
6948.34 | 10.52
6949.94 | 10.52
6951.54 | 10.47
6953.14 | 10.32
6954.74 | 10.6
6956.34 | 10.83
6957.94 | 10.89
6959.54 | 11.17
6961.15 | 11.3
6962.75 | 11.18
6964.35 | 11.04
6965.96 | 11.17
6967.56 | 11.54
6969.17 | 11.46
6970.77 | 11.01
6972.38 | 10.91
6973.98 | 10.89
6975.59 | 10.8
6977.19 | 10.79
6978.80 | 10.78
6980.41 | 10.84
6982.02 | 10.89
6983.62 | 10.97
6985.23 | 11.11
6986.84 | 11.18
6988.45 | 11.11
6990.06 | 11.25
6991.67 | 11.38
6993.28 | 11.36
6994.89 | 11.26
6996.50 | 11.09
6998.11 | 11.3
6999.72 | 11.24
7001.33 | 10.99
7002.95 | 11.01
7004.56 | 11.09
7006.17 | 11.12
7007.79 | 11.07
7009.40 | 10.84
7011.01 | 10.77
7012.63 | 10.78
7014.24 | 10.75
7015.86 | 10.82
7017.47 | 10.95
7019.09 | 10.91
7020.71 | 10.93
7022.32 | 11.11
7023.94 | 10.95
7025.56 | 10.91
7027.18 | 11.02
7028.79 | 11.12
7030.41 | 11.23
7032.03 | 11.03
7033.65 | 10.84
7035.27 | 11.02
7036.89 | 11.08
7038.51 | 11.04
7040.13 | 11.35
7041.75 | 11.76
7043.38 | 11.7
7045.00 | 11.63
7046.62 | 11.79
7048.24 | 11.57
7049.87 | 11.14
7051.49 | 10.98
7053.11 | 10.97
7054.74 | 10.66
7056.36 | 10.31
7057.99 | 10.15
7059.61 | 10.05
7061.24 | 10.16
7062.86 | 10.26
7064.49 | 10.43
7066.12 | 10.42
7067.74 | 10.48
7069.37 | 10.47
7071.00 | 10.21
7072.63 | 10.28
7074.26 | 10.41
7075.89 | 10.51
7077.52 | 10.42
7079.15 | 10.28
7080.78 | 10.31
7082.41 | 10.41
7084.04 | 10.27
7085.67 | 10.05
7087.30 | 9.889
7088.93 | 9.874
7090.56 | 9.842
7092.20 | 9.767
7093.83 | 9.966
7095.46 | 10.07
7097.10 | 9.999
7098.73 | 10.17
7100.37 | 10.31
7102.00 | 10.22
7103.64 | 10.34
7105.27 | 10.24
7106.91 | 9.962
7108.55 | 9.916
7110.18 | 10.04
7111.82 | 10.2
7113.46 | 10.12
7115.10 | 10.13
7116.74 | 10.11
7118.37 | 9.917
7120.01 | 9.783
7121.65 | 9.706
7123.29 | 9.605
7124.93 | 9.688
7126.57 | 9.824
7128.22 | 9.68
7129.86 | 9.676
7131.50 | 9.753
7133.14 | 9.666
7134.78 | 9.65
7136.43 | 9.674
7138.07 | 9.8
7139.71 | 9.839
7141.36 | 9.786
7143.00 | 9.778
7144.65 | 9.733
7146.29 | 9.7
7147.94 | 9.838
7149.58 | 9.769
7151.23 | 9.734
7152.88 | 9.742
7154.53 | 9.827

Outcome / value -2.17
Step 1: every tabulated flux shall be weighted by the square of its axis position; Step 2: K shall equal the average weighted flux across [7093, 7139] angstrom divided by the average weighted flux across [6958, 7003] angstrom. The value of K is 0.9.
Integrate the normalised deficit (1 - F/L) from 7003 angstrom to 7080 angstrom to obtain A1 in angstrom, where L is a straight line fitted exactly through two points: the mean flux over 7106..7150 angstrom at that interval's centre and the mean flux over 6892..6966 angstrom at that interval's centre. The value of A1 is -4.2 angstrom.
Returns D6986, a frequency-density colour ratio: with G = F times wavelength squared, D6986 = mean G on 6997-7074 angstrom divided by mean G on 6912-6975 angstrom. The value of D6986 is 1.0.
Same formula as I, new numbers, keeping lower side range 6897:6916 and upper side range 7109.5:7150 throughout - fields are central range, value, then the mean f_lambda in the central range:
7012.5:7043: -2.05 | 11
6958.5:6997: -1.77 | 11.1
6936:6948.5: 0.13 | 10.7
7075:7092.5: -0.17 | 10.2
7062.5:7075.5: -0.31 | 10.4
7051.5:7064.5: -0.27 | 10.4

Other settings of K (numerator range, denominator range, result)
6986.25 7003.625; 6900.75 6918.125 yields 1.04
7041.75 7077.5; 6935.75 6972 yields 1.02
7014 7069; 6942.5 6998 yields 1.02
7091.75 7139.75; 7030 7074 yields 0.93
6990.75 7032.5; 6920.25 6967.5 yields 1.04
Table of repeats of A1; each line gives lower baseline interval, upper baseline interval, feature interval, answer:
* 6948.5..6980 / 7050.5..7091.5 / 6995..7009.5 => -0.5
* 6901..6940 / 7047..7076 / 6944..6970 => -0.1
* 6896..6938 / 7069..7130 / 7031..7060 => -2.1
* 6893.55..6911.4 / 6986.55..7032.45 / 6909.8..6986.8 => 0.9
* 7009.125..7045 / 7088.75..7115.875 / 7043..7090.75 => 0.0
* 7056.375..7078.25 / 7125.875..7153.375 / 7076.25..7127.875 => 0.0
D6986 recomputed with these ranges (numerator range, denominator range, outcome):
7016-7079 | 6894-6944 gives 1.03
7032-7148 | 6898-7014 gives 0.97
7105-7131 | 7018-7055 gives 0.91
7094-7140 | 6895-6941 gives 0.96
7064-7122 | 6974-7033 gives 0.95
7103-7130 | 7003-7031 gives 0.93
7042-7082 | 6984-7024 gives 0.98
